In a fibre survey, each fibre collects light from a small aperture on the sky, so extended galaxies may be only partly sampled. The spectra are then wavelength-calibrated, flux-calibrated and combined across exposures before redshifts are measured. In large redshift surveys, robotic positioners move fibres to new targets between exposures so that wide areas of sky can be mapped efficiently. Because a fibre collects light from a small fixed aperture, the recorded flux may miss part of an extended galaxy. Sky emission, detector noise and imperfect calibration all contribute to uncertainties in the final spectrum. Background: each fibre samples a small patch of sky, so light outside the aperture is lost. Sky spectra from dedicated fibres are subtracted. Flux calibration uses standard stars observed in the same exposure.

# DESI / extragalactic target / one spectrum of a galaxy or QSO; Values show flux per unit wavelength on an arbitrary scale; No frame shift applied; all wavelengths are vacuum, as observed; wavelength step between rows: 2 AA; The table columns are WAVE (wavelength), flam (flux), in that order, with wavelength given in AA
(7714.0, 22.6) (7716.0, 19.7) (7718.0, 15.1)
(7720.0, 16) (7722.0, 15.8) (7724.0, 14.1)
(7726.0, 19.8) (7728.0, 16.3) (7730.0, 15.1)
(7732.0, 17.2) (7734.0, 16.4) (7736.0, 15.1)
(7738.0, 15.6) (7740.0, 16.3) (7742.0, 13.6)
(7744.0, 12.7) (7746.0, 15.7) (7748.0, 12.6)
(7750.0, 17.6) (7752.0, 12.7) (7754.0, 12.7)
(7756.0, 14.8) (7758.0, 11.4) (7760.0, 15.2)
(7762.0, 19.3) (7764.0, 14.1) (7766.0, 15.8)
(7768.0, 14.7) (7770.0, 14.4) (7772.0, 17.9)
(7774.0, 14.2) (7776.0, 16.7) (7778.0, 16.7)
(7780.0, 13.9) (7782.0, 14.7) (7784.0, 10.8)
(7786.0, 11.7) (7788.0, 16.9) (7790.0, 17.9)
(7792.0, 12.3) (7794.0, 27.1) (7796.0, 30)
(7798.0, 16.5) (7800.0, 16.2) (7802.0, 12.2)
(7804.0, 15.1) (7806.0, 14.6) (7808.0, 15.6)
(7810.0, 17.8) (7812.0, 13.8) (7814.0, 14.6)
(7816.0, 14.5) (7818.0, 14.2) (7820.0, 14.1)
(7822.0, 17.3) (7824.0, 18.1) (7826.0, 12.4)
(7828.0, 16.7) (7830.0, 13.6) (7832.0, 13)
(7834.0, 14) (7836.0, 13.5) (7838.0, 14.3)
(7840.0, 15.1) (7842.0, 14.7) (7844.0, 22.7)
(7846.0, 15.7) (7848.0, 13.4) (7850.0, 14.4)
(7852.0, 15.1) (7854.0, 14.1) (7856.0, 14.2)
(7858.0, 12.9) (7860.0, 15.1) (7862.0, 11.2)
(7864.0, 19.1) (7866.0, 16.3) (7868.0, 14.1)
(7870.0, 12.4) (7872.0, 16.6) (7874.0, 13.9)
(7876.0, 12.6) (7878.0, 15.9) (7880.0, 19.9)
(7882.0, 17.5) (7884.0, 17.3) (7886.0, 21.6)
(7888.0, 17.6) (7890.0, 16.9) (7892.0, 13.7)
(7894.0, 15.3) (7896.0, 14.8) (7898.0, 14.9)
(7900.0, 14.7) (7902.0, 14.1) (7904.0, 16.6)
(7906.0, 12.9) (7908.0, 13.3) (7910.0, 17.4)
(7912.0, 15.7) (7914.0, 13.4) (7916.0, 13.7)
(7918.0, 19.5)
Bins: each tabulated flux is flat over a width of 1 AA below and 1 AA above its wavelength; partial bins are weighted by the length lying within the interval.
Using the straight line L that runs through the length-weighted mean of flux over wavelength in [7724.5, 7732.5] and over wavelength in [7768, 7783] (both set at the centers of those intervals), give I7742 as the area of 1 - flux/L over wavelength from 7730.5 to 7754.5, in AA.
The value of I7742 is 2.3 AA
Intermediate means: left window 16.9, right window 15.4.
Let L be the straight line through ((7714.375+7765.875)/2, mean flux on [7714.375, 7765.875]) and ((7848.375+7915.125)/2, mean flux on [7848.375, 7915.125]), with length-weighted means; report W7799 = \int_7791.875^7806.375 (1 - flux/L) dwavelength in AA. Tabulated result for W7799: -2.90 AA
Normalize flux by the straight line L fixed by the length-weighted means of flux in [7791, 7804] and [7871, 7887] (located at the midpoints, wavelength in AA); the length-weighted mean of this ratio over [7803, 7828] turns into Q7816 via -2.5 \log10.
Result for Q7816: 0.20 mag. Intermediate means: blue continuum 18.7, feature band 15.2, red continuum 16.9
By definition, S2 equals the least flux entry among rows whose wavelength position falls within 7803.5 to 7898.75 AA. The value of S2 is 11.2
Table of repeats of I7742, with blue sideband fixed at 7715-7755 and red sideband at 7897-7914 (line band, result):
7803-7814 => -0.1 AA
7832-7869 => 0.3 AA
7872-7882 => -0.6 AA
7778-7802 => -2.5 AA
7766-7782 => -0.1 AA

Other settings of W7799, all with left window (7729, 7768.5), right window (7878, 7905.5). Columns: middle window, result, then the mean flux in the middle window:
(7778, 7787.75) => 1.15 AA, 13.5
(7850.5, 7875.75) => 2.53 AA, 14.5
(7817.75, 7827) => 0.24 AA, 15.3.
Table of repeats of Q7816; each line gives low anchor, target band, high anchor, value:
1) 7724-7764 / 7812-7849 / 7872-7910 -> 0.035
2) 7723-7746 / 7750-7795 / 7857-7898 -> 0.025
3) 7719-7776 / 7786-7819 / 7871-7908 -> -0.079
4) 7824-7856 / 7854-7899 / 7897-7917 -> -0.058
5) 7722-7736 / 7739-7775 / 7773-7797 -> 0.129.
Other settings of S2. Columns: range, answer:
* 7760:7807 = 10.8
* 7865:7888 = 12.4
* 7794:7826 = 12.2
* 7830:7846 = 13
